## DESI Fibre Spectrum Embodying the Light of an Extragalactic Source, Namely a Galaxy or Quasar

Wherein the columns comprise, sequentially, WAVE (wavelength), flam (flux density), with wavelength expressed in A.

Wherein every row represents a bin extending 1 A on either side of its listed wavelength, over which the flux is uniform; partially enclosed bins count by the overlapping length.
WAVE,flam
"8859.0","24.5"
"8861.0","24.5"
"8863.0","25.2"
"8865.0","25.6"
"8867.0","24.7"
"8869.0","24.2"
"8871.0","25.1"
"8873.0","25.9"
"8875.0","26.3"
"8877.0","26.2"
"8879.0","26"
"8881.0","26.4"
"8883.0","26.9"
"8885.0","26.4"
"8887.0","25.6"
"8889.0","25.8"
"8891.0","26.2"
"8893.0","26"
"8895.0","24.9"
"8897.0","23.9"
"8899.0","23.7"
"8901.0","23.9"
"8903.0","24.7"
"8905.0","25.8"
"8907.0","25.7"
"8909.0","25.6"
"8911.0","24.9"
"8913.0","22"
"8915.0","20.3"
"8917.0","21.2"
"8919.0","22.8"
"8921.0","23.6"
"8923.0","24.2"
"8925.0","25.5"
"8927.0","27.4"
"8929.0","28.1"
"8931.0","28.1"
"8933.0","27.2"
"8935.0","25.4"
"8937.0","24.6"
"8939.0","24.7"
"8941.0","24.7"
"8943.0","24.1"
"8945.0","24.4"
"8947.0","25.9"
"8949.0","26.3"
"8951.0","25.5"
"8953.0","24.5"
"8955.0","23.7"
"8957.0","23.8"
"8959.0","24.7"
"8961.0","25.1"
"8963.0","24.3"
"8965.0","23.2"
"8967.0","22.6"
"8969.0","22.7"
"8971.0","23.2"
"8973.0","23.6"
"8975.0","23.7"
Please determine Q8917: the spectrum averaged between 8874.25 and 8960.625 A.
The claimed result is 25.1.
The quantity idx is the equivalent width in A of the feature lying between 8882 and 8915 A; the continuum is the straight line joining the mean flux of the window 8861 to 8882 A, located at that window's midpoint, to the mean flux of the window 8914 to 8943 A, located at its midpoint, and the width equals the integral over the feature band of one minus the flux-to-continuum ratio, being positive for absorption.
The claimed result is 0.3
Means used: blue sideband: 25.5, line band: 25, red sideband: 24.8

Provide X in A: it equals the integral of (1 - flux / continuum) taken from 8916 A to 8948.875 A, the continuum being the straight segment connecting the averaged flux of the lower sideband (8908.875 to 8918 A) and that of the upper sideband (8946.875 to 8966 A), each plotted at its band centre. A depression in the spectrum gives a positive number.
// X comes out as -2.4 A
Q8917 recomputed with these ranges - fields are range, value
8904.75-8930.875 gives 24.5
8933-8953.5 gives 25.1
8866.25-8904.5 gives 25.4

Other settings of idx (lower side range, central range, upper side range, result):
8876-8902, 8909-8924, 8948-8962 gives 1.38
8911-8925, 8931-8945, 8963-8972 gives -1.46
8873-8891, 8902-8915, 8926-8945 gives 0.81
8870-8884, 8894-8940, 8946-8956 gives 1.62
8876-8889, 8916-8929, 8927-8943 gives 0.84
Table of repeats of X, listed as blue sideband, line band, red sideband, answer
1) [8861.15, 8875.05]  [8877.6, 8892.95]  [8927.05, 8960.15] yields -0.6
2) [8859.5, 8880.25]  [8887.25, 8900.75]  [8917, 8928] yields -0.1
